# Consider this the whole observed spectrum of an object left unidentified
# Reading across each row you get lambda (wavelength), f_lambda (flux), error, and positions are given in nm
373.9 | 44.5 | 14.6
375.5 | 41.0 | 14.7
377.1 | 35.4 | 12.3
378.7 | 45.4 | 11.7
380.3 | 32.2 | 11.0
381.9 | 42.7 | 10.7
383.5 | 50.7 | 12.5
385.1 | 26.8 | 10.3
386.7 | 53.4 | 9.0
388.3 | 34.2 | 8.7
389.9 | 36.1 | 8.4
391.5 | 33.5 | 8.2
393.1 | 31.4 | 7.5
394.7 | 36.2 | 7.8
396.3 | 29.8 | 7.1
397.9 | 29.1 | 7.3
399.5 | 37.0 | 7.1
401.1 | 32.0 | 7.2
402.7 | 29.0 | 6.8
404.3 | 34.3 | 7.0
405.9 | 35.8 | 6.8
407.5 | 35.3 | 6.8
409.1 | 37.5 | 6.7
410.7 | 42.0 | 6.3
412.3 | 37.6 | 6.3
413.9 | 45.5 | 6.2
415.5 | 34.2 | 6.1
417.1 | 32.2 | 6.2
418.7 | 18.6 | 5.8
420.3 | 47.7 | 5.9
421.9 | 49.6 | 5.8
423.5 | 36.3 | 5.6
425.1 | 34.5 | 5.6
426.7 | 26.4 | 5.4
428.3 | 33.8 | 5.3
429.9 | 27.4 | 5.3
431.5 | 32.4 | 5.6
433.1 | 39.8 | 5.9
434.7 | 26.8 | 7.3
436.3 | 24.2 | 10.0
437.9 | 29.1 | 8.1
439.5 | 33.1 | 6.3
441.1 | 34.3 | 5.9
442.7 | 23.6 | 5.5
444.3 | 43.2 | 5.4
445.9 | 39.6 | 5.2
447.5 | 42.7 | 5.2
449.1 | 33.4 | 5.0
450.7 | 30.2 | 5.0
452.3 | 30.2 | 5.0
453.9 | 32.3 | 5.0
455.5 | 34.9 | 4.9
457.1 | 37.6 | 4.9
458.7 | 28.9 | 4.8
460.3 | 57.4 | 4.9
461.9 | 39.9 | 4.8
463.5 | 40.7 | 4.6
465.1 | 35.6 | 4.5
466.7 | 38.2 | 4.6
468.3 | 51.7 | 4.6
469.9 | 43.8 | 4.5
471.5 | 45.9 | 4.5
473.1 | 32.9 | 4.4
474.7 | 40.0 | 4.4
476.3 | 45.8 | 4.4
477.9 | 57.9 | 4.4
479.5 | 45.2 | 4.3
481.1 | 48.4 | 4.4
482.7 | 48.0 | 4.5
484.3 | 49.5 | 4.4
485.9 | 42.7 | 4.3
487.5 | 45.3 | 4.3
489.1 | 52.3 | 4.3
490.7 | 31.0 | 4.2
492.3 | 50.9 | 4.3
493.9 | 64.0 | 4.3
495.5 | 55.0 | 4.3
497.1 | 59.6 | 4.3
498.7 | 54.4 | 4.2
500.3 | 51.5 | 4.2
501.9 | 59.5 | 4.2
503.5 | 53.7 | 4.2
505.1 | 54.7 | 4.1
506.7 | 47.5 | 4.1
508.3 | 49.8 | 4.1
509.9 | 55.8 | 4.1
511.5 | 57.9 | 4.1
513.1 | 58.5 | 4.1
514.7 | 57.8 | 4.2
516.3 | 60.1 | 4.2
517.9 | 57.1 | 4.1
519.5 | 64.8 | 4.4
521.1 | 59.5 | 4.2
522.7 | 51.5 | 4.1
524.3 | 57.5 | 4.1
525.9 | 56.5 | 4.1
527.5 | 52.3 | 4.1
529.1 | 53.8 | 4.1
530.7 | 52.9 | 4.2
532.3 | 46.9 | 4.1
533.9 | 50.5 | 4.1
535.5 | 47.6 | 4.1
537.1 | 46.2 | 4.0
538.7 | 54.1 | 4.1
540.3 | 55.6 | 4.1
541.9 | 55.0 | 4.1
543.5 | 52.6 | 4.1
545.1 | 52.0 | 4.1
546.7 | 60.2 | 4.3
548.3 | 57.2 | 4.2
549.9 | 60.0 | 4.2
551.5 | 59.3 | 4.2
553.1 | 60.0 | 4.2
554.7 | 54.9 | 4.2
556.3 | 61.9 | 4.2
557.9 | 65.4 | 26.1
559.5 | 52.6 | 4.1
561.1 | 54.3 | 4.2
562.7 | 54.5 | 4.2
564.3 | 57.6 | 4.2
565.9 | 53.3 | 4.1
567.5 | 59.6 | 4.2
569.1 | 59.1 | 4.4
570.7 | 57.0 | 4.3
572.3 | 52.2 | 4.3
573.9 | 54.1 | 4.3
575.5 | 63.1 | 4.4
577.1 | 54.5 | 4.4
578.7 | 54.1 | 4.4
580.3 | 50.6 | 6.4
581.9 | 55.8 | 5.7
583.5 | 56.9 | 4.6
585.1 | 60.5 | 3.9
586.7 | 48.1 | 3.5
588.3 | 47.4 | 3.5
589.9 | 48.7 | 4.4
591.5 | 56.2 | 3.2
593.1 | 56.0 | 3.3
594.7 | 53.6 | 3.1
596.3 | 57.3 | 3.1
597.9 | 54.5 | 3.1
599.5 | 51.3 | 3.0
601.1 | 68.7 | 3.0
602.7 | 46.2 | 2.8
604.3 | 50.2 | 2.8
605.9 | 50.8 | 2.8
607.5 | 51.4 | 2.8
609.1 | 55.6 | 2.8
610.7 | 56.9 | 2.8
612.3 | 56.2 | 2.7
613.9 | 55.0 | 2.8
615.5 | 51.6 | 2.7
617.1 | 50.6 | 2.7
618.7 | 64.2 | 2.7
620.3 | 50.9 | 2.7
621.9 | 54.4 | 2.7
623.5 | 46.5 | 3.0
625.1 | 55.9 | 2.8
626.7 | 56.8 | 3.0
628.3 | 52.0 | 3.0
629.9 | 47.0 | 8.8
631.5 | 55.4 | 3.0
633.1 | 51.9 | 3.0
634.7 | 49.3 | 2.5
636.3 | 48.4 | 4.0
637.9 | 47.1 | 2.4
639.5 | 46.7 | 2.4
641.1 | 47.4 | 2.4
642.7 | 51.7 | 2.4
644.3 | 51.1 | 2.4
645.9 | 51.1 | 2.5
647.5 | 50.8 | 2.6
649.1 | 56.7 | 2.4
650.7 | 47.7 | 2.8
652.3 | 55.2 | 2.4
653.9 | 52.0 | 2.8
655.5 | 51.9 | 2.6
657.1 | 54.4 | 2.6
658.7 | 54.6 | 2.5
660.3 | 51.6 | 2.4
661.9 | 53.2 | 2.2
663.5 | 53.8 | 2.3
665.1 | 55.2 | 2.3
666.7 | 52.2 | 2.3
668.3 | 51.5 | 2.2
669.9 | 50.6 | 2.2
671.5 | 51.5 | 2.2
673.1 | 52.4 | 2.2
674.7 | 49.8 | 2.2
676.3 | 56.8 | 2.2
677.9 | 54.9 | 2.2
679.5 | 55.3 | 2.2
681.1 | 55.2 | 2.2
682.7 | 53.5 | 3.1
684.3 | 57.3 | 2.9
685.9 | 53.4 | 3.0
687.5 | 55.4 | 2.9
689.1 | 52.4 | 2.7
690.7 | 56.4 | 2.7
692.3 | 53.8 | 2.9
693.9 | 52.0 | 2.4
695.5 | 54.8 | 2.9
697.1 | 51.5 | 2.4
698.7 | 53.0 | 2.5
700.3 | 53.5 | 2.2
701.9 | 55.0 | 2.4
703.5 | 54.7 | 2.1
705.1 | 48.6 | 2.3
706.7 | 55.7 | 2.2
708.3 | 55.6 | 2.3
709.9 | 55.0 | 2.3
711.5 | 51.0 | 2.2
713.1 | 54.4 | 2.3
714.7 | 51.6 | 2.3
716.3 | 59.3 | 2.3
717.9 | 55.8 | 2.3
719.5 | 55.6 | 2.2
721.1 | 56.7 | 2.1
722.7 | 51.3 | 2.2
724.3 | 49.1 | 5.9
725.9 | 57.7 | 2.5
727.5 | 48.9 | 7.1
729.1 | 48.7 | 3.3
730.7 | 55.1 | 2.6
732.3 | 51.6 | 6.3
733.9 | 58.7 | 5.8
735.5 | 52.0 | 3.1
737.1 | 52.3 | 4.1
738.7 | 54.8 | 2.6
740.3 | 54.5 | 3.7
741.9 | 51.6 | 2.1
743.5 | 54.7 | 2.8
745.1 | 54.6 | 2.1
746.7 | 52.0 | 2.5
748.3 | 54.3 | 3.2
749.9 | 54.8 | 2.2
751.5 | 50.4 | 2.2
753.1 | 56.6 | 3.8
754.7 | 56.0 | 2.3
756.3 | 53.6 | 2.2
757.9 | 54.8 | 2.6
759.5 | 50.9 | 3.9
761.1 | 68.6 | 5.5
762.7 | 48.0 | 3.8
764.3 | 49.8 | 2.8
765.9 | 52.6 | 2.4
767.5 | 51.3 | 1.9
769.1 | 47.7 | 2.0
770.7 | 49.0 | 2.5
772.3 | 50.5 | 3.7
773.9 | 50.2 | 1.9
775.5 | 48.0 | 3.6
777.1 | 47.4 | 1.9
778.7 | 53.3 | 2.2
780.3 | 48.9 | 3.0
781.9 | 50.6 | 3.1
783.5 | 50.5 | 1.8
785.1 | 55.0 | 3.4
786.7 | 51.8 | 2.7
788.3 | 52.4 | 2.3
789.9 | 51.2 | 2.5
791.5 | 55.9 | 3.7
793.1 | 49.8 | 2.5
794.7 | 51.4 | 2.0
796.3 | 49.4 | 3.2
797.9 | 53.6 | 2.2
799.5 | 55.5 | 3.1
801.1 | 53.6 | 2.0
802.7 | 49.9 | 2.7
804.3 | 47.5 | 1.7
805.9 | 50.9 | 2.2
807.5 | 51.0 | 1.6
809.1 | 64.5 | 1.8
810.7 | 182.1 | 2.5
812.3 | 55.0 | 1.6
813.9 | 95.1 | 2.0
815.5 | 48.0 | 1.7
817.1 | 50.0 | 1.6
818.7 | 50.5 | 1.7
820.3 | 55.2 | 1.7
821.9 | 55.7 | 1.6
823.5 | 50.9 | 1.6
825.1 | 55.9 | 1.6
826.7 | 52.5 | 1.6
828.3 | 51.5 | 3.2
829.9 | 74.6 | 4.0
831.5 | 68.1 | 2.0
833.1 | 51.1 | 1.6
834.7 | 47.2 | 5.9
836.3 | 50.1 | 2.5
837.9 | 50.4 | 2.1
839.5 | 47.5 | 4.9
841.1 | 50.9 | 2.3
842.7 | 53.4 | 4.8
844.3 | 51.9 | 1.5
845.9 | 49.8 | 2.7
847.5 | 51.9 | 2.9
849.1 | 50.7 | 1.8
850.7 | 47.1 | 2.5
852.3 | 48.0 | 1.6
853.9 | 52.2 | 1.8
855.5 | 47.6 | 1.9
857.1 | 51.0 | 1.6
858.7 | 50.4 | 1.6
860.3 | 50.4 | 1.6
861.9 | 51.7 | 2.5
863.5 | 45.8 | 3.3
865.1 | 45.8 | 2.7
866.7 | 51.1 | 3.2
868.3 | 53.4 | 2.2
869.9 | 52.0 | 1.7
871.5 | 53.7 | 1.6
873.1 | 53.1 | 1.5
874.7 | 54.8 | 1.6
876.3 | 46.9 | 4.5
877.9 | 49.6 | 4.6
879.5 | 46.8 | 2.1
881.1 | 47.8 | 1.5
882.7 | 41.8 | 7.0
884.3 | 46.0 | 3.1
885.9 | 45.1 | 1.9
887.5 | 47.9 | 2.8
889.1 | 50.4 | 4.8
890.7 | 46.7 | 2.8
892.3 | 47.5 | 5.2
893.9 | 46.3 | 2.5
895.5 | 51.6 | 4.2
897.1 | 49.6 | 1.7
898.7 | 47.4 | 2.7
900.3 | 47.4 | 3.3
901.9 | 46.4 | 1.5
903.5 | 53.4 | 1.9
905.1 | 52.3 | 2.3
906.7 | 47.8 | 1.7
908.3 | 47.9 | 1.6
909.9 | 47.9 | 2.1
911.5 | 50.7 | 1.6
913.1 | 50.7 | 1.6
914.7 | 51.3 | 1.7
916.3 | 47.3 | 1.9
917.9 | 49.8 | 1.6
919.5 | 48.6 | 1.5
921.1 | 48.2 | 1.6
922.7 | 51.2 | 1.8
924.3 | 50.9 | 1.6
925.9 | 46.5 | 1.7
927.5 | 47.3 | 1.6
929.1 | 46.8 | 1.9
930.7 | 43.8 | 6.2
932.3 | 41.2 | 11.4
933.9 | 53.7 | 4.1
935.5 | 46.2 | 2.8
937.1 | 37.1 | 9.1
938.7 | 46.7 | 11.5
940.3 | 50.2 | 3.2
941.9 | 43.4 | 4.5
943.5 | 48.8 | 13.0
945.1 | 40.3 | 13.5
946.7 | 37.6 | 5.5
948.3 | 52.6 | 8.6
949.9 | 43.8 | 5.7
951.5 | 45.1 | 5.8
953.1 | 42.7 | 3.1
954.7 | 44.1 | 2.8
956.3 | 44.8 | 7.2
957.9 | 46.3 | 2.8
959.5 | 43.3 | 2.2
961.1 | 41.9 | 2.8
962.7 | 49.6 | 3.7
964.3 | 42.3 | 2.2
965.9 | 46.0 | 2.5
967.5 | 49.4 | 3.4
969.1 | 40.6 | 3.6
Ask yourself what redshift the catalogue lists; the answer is 0.236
